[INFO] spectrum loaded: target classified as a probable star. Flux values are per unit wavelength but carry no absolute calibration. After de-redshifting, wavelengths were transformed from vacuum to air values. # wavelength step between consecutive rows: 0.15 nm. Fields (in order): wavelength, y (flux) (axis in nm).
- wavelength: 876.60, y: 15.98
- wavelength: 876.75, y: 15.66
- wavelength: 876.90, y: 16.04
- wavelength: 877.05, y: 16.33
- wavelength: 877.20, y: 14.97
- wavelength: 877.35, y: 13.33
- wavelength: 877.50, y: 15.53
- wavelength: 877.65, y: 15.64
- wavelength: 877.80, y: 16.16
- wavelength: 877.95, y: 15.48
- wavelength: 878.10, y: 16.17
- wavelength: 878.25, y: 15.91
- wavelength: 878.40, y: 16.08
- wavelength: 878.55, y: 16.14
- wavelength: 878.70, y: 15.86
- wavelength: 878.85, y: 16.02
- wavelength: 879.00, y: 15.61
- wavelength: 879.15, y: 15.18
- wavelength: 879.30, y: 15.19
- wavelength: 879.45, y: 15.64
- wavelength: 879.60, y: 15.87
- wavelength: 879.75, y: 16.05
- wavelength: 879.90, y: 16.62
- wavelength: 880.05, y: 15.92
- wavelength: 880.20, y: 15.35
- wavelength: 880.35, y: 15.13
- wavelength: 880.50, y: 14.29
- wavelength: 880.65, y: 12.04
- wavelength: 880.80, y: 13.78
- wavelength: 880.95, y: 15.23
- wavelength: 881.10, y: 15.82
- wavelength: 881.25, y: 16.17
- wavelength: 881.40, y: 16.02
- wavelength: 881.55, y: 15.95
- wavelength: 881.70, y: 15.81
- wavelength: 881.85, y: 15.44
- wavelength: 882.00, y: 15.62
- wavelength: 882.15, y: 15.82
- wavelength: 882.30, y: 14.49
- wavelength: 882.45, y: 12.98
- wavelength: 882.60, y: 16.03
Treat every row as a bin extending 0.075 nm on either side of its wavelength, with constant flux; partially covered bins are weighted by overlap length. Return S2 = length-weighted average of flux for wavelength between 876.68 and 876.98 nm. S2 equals 15.9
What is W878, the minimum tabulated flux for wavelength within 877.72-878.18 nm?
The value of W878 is 15.48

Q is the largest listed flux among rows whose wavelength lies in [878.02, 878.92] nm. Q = 16.17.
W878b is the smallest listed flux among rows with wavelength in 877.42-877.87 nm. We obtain 15.53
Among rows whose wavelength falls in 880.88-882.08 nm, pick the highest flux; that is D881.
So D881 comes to 16.17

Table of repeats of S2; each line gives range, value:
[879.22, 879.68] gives 15.6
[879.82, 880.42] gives 15.8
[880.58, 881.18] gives 14.3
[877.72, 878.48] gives 16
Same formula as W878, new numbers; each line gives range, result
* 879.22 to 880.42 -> 15.13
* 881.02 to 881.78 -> 15.81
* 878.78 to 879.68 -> 15.18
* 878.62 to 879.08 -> 15.61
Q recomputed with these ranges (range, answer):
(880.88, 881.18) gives 15.82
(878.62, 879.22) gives 16.02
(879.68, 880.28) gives 16.62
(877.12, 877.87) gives 16.16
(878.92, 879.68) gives 15.87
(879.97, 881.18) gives 15.92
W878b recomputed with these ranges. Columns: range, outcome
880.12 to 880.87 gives 12.04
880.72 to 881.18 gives 13.78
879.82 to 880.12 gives 15.92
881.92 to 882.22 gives 15.62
